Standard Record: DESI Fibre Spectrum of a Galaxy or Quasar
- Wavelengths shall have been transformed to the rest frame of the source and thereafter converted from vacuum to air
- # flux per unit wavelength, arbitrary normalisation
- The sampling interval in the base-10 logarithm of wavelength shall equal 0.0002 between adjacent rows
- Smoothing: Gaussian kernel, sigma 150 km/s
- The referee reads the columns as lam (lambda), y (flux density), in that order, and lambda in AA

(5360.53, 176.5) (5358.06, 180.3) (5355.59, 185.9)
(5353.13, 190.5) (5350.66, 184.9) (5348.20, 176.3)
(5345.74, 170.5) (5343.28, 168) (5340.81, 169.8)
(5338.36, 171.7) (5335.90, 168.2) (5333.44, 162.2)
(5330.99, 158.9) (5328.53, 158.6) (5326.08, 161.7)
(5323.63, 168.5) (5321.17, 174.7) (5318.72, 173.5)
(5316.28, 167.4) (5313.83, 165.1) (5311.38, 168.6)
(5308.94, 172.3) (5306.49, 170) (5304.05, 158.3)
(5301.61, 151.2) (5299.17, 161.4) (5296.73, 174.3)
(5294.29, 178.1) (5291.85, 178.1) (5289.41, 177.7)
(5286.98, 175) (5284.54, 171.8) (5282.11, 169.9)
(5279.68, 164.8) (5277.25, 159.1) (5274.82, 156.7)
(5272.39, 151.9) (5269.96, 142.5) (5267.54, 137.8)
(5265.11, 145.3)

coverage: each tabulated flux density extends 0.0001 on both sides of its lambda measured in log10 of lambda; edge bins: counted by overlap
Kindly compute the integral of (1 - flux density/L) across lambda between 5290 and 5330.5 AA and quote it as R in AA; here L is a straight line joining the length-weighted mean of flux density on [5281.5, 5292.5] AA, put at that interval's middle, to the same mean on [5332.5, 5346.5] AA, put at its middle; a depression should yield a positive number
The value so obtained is 1.0 AA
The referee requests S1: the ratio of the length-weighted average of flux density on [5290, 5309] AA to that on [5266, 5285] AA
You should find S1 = 1.08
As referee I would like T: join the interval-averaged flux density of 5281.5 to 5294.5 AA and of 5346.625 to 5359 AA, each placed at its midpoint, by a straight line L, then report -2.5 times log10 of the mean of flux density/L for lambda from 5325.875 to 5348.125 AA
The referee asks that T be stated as 0.09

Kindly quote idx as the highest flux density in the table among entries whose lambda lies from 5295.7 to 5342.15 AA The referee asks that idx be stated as 174.7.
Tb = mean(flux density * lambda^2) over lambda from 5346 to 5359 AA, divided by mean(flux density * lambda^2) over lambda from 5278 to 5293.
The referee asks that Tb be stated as 1.09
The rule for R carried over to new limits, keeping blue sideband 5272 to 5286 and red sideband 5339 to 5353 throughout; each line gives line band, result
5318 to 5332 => 0.5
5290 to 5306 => -0.1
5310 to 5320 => 0.1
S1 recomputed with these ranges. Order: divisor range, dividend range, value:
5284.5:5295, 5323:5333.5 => 0.92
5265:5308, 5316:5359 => 1.05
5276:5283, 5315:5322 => 1.05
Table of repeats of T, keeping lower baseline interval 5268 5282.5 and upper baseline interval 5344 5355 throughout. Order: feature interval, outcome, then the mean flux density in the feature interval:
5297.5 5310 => 0.02 mag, 163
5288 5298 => -0.10 mag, 177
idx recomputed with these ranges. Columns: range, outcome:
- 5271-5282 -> 164.8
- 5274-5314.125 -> 178.1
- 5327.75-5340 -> 171.7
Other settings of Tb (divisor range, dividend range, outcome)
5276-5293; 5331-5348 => 1.01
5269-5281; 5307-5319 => 1.10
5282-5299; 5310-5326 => 0.98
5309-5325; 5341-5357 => 1.07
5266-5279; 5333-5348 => 1.16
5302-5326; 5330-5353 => 1.03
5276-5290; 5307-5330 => 1.00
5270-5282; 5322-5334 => 1.05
